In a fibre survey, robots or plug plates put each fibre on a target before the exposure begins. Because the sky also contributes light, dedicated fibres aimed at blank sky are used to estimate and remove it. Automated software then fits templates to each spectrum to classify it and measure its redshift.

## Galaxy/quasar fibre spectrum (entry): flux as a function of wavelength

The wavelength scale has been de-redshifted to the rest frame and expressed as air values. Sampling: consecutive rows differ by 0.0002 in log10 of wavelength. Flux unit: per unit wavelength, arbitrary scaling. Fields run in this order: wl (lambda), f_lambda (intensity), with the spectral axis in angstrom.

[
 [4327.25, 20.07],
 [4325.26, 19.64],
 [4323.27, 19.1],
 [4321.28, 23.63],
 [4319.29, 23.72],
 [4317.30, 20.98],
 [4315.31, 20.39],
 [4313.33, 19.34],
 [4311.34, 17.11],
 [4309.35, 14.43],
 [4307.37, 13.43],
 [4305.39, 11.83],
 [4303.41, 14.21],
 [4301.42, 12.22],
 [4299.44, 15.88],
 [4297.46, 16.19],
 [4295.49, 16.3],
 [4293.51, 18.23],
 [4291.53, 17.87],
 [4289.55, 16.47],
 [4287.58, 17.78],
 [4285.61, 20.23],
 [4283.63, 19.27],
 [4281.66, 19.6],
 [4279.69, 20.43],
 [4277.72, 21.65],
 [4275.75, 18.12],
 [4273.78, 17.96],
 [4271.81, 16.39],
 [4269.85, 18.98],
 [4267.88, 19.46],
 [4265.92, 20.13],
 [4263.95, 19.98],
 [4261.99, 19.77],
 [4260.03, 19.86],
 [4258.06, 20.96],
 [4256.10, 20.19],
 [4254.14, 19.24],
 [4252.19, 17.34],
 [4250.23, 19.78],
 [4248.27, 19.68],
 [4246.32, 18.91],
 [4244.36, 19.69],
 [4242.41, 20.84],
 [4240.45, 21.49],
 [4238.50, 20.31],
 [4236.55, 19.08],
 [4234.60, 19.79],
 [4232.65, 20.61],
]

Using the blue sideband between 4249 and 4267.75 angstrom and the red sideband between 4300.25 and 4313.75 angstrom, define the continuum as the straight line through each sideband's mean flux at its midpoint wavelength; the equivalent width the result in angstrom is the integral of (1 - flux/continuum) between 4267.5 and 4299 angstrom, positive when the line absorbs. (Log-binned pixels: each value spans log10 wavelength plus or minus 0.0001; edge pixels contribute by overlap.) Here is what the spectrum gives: -2.5 angstrom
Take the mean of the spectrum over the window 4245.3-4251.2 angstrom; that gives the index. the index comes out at 19.5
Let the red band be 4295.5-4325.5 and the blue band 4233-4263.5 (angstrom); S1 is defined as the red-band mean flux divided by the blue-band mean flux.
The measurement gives 0.9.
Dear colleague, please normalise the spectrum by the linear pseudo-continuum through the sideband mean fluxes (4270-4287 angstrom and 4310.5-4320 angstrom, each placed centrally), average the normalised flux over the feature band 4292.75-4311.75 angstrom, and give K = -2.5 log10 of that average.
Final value 0.31 mag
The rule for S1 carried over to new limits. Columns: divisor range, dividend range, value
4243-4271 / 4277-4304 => 0.90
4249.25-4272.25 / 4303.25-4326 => 0.94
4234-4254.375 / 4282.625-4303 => 0.86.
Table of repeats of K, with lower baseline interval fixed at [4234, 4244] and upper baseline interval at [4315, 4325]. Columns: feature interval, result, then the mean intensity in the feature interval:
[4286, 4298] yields 0.21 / 17.3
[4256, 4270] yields 0.04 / 19.9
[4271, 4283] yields 0.10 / 19.1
